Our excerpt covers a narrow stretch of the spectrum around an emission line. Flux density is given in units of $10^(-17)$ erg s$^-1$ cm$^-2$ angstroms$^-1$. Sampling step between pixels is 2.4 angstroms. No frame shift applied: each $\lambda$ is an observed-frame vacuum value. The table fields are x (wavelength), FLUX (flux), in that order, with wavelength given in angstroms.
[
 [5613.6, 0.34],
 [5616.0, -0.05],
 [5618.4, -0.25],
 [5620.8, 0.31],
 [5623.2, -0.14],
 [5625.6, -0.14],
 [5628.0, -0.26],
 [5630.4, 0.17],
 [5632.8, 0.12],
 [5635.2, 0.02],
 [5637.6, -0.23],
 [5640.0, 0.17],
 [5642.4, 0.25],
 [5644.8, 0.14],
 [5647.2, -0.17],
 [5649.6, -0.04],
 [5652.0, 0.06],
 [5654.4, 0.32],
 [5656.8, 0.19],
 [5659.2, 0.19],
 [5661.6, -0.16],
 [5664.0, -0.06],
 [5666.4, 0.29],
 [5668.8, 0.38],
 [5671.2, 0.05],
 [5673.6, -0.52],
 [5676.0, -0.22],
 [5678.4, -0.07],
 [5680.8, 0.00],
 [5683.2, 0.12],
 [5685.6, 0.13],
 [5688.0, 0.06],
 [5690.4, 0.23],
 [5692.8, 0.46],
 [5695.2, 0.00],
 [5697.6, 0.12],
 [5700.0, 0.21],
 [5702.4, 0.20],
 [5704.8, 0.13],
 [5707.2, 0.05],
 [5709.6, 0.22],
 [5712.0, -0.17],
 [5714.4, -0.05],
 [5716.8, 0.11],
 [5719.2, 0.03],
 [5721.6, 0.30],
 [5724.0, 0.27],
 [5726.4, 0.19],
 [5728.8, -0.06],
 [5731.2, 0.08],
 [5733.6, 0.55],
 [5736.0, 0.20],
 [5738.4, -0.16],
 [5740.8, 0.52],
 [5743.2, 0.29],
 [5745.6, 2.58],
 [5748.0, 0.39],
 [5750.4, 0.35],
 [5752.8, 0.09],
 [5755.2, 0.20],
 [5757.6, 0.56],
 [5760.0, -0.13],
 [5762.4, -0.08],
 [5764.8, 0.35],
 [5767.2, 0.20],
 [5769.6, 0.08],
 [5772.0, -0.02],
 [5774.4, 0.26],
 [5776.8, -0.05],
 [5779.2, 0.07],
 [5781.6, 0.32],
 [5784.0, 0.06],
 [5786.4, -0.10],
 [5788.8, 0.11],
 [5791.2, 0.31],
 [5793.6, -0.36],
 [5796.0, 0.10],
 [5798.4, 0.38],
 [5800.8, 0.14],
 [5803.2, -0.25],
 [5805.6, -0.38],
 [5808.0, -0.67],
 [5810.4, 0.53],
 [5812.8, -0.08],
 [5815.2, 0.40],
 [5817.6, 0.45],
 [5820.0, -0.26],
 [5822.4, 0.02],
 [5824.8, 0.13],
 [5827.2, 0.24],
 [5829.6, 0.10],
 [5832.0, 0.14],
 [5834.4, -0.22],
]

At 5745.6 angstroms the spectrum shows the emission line [O III]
